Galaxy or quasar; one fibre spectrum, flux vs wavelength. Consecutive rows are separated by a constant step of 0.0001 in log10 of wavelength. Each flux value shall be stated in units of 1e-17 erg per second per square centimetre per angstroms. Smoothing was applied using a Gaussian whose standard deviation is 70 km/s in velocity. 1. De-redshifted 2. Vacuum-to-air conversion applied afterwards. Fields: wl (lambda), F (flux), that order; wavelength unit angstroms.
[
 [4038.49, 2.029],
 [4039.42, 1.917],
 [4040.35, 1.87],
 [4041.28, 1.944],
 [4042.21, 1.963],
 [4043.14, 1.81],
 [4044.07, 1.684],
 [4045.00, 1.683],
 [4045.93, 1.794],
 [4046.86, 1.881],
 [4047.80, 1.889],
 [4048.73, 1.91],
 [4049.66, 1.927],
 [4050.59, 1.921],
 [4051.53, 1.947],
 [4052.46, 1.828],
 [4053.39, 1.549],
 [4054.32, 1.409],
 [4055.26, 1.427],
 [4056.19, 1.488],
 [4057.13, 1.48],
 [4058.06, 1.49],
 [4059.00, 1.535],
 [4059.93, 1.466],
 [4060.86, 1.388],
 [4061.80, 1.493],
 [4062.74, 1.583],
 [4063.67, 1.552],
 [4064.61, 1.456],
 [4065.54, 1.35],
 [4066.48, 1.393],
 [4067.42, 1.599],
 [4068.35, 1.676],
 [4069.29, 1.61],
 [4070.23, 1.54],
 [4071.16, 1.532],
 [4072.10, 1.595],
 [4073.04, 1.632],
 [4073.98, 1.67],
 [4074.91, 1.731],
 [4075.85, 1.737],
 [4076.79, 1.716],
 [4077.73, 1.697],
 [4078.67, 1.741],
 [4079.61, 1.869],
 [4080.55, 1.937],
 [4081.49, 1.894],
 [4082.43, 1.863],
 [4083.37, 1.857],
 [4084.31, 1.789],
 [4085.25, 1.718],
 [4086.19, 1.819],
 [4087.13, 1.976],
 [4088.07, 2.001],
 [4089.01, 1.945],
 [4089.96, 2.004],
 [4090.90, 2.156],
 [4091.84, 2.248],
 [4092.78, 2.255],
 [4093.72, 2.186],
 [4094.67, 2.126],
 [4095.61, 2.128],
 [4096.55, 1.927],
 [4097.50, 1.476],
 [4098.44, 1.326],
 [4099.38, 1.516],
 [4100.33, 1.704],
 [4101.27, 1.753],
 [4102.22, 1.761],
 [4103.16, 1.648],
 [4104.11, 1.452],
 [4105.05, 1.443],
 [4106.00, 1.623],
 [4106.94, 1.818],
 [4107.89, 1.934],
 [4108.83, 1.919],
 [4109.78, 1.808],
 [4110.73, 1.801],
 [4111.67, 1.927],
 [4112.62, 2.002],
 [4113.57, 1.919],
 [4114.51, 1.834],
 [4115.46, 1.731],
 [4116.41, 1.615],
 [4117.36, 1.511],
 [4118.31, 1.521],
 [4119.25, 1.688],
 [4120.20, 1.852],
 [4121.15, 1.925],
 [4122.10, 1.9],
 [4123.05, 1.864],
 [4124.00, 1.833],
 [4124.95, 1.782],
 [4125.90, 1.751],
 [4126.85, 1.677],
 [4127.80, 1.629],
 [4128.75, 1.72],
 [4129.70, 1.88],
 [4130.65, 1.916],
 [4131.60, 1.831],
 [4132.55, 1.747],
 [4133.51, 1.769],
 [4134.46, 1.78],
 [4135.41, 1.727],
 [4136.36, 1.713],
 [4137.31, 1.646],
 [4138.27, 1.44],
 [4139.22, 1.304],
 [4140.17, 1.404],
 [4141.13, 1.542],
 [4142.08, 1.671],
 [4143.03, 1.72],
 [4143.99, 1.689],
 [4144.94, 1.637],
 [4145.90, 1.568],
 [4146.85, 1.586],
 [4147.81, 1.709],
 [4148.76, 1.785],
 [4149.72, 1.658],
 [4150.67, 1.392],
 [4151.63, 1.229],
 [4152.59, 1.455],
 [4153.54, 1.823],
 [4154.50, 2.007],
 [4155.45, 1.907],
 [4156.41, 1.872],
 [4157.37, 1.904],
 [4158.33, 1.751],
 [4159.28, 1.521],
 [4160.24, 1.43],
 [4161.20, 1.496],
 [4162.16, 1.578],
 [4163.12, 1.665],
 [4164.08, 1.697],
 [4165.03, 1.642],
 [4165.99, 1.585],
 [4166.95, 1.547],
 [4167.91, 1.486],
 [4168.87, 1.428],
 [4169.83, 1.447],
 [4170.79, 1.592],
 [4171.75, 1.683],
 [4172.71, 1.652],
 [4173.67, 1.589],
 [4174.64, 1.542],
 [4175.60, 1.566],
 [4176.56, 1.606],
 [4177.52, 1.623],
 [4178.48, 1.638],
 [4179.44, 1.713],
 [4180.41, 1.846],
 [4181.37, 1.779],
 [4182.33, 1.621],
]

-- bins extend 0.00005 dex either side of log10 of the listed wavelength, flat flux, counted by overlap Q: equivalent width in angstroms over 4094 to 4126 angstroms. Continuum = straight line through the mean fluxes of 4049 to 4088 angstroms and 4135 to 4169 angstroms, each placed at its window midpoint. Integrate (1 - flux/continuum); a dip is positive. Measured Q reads -2.4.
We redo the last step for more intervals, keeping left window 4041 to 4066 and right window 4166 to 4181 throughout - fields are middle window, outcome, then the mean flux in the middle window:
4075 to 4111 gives -4.19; 1.83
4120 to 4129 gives -0.94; 1.79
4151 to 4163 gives -0.41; 1.66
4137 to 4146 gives 0.30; 1.56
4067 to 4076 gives 0.12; 1.63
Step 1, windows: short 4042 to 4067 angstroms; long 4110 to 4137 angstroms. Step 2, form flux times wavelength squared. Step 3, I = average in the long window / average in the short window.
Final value 1.1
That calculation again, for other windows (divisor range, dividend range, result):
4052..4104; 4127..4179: 0.99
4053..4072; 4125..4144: 1.16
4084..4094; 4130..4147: 0.84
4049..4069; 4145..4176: 1.08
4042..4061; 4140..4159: 1.04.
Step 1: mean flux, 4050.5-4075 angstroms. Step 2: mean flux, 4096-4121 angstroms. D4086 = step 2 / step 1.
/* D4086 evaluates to 1.1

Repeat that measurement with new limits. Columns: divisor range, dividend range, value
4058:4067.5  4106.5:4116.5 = 1.26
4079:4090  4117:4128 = 0.93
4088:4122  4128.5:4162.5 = 0.91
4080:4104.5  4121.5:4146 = 0.91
